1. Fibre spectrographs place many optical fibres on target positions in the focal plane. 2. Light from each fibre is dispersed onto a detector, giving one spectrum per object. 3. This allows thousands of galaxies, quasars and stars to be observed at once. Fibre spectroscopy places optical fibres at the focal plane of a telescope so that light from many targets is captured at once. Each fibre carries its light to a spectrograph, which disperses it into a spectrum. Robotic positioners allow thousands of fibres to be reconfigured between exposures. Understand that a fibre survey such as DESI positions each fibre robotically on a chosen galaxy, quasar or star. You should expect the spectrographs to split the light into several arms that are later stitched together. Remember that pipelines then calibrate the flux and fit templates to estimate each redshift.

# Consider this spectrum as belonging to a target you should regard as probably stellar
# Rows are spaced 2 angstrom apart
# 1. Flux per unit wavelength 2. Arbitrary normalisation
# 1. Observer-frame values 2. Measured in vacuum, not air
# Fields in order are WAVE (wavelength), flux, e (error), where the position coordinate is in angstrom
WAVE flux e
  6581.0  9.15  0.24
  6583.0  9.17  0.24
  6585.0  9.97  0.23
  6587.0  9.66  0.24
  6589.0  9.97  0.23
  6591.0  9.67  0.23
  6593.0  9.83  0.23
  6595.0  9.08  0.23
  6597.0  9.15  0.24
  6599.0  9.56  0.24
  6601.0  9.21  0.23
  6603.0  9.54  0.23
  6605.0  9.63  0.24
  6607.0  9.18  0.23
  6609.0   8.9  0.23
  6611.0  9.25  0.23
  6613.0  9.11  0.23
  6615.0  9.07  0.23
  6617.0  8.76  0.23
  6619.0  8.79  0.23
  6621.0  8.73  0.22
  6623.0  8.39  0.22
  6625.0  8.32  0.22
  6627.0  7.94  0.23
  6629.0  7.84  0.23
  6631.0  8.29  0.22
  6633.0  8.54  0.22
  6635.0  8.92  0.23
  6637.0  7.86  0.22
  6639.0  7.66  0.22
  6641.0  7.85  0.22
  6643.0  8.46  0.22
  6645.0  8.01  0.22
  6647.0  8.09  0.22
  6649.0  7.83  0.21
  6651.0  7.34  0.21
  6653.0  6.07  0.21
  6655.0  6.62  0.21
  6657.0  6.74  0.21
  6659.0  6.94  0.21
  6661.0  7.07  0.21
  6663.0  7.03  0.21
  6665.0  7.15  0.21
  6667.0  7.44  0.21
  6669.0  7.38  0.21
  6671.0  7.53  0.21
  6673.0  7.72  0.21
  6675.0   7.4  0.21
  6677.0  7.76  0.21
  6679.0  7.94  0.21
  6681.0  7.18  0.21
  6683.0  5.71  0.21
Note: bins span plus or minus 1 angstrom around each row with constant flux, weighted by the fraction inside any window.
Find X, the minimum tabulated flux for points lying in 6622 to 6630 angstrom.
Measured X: 7.84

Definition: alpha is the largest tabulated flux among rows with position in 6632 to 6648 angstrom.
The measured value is 8.92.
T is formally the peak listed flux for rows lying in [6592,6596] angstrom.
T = 9.83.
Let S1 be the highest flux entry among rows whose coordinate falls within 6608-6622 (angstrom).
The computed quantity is 9.25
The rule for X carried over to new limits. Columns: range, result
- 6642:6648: 8.01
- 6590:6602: 9.08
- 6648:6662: 6.07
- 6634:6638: 7.86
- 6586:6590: 9.66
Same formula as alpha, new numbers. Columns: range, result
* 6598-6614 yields 9.63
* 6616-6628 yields 8.79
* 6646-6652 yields 8.09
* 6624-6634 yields 8.54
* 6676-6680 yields 7.94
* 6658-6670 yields 7.44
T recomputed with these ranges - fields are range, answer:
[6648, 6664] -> 7.83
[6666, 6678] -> 7.76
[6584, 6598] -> 9.97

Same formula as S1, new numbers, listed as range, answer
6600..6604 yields 9.54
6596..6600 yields 9.56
